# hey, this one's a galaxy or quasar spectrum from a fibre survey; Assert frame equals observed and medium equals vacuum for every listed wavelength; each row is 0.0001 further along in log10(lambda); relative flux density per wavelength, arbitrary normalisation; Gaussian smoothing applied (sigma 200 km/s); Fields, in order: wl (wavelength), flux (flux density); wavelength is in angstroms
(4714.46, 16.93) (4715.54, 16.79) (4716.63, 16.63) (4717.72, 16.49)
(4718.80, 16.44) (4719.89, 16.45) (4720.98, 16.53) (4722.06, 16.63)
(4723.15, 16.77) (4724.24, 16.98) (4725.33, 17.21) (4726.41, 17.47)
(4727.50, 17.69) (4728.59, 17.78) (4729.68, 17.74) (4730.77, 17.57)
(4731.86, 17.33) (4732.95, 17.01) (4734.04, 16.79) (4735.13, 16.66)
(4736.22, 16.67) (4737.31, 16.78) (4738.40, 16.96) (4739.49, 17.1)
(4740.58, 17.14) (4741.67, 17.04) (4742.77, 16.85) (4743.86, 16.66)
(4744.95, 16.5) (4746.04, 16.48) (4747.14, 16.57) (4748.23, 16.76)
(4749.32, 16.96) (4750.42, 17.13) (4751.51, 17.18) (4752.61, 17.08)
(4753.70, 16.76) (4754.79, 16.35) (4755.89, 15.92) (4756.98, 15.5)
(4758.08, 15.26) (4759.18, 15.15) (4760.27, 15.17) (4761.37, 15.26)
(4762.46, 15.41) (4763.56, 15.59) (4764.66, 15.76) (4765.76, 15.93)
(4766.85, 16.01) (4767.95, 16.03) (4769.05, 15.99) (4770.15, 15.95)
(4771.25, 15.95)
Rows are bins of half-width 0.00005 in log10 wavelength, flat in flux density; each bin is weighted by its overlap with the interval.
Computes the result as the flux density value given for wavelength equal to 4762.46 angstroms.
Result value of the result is 15.41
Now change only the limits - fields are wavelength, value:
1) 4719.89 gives 16.45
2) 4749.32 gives 16.96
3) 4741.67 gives 17.04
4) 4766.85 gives 16.01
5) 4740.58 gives 17.14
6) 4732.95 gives 17.01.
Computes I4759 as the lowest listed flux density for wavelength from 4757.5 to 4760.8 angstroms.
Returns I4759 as 15.15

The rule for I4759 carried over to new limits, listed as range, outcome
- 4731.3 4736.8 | 16.66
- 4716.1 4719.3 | 16.44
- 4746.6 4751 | 16.57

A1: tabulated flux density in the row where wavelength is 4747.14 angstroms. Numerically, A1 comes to 16.57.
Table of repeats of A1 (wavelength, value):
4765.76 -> 15.93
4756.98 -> 15.5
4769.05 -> 15.99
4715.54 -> 16.79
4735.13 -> 16.66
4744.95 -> 16.5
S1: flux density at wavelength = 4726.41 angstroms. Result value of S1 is 17.47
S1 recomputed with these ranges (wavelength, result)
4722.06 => 16.63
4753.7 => 16.76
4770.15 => 15.95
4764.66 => 15.76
